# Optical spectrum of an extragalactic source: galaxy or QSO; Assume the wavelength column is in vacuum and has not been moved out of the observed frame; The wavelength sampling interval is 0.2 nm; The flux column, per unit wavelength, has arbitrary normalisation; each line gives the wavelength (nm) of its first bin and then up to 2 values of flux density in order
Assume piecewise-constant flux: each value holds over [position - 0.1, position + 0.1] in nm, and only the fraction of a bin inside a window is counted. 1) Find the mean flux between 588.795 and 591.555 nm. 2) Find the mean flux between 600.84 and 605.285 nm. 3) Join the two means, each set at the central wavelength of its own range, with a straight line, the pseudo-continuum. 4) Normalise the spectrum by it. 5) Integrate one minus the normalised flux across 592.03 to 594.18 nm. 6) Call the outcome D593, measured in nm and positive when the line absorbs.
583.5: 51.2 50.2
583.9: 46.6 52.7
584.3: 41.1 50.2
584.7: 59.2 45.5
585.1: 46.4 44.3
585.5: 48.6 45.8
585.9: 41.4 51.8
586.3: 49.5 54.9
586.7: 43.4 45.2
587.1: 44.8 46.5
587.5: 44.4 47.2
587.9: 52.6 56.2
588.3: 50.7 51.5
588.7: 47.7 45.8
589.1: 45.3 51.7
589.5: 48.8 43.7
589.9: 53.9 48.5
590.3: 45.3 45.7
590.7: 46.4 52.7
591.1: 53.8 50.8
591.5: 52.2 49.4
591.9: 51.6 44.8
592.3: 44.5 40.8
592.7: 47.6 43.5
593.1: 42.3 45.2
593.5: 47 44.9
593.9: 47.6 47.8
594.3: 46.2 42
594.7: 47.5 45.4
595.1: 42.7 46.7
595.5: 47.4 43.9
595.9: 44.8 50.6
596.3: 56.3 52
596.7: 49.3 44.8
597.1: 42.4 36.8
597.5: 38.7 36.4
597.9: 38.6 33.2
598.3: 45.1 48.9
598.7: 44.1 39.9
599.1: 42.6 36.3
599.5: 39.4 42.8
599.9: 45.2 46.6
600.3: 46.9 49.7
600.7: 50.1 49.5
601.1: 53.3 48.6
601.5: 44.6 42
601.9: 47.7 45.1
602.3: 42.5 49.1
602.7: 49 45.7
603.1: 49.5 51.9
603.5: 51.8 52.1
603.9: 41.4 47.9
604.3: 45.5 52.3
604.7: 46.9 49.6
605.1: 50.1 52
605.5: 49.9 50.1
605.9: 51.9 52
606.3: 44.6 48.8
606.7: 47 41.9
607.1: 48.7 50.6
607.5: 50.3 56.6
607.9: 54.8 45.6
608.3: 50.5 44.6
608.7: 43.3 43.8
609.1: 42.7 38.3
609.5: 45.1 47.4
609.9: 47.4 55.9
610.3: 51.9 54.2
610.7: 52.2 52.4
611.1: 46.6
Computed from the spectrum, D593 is 0.16 nm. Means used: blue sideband 48.8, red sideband 48.1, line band 45.1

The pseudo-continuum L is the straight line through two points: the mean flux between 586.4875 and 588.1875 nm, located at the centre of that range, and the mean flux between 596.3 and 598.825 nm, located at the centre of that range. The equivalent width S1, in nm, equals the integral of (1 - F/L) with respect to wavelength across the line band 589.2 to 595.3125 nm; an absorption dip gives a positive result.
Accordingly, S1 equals -0.20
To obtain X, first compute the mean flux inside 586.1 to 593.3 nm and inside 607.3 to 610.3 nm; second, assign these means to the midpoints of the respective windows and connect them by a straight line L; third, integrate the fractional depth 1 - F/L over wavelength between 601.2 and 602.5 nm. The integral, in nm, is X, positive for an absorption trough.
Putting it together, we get 0.07 nm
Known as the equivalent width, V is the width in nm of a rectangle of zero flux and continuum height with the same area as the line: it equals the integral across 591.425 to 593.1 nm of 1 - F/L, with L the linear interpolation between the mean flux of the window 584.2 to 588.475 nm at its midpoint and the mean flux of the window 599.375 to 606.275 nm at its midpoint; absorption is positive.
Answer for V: 0.06 nm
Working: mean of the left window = 48.1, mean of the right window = 47.9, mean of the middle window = 46.5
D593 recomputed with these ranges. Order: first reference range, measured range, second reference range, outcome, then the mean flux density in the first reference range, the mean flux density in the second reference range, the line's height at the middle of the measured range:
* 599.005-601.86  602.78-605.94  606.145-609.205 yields -0.171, 45.6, 47.7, 46.7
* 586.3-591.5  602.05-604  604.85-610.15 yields 0.018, 48.8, 48.2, 48.3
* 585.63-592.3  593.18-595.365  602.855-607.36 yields 0.133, 48.6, 48.8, 48.6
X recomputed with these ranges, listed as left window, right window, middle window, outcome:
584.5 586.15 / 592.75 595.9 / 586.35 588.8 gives -0.079 nm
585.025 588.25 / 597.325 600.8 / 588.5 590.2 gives -0.065 nm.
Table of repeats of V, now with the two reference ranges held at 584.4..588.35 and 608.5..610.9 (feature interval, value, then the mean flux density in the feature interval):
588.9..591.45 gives -0.03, 48.8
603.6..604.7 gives 0.00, 47.8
